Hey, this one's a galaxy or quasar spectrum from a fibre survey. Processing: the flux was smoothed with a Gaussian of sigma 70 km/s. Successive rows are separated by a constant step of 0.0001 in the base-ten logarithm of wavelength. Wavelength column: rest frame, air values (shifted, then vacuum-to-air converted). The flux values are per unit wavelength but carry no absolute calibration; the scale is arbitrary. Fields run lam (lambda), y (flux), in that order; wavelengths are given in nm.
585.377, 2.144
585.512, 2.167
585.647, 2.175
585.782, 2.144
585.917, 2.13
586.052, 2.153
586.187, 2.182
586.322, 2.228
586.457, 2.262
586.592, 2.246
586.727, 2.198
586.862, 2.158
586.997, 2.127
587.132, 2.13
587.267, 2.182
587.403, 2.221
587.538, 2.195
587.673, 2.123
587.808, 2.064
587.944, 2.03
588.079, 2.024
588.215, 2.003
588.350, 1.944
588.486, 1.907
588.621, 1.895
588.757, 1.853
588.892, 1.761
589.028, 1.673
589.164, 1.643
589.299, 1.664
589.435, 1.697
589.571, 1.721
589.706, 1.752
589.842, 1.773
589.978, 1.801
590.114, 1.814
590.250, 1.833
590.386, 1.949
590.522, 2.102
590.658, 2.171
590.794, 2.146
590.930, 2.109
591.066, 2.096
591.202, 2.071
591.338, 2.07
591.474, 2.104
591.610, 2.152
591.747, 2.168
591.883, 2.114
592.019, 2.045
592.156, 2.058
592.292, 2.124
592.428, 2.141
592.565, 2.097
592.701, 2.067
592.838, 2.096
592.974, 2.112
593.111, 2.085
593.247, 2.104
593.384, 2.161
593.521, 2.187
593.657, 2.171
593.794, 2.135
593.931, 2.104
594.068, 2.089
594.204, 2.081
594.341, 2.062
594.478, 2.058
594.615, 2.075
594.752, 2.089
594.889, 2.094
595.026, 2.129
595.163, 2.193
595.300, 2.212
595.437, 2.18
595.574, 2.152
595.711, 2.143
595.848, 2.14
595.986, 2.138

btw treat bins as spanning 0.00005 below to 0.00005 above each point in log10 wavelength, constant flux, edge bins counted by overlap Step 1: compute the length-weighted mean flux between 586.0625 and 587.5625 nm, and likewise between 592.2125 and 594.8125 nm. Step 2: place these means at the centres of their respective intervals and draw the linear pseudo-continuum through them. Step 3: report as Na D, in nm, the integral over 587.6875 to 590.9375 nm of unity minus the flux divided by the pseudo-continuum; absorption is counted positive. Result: 0.41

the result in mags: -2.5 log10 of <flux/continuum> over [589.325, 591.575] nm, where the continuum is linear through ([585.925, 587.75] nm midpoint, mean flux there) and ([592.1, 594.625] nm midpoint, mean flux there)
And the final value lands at 0.10 mag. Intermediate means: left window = 2.18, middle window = 1.95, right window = 2.11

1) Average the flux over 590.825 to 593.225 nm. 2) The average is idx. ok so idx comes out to 2.1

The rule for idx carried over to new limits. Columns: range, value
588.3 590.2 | 1.78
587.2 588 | 2.14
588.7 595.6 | 2.03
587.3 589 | 2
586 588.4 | 2.14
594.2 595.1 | 2.08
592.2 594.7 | 2.11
